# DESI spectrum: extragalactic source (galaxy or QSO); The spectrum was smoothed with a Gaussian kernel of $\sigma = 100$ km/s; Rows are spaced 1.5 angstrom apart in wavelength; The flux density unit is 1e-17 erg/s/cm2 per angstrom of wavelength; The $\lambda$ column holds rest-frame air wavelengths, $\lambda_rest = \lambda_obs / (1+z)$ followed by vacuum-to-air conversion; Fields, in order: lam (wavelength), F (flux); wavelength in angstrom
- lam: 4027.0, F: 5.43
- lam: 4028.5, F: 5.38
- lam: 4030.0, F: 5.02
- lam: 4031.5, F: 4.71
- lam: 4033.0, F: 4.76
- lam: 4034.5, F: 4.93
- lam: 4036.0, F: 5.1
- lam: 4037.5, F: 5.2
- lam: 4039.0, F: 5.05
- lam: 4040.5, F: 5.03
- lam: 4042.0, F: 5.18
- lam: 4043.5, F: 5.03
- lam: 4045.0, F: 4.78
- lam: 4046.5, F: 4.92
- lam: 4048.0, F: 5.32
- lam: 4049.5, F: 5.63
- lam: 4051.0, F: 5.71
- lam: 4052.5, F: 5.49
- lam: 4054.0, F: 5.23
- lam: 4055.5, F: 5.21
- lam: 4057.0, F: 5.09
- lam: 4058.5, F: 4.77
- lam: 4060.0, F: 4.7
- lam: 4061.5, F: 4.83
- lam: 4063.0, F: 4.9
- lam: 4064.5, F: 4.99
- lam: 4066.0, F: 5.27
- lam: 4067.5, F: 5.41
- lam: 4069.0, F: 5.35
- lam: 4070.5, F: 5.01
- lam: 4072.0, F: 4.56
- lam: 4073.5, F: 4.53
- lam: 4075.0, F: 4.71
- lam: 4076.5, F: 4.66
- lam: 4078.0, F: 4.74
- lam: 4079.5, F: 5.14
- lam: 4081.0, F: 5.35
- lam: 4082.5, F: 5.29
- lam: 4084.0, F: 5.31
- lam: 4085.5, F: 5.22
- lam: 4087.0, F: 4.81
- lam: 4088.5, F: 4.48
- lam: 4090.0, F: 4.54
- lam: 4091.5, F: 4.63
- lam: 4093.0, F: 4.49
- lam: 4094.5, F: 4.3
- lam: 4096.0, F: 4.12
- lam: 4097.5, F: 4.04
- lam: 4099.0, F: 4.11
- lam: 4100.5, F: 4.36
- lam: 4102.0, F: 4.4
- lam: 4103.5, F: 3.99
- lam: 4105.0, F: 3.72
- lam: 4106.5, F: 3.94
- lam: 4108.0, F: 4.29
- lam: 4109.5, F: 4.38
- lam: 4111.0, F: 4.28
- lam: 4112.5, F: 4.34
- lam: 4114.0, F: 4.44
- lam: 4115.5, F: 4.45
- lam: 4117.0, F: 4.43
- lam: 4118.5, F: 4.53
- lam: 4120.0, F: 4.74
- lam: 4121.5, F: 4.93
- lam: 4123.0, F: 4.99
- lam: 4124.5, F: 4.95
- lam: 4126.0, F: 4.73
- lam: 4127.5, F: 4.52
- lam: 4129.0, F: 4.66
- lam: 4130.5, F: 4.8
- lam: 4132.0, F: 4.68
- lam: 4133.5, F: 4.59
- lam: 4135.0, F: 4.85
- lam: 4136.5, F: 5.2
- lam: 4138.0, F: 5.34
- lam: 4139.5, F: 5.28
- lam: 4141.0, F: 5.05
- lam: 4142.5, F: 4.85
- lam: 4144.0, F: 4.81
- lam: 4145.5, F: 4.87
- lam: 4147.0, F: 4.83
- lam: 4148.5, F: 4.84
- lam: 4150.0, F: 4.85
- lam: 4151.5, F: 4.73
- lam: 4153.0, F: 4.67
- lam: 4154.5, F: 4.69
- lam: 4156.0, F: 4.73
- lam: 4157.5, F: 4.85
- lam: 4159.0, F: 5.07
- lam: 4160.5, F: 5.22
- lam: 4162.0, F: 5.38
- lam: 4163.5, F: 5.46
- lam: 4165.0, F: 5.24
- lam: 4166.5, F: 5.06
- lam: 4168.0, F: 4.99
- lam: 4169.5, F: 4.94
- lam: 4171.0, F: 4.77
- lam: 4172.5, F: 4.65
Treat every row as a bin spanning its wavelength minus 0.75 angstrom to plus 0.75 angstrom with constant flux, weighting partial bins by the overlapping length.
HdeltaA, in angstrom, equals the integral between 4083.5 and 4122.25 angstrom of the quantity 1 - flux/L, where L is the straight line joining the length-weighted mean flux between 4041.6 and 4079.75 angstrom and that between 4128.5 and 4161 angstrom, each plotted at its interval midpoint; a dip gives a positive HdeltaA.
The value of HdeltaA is 4.2 angstrom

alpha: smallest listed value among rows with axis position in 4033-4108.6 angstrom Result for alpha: 3.72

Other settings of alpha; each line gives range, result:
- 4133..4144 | 4.59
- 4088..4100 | 4.04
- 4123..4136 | 4.52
